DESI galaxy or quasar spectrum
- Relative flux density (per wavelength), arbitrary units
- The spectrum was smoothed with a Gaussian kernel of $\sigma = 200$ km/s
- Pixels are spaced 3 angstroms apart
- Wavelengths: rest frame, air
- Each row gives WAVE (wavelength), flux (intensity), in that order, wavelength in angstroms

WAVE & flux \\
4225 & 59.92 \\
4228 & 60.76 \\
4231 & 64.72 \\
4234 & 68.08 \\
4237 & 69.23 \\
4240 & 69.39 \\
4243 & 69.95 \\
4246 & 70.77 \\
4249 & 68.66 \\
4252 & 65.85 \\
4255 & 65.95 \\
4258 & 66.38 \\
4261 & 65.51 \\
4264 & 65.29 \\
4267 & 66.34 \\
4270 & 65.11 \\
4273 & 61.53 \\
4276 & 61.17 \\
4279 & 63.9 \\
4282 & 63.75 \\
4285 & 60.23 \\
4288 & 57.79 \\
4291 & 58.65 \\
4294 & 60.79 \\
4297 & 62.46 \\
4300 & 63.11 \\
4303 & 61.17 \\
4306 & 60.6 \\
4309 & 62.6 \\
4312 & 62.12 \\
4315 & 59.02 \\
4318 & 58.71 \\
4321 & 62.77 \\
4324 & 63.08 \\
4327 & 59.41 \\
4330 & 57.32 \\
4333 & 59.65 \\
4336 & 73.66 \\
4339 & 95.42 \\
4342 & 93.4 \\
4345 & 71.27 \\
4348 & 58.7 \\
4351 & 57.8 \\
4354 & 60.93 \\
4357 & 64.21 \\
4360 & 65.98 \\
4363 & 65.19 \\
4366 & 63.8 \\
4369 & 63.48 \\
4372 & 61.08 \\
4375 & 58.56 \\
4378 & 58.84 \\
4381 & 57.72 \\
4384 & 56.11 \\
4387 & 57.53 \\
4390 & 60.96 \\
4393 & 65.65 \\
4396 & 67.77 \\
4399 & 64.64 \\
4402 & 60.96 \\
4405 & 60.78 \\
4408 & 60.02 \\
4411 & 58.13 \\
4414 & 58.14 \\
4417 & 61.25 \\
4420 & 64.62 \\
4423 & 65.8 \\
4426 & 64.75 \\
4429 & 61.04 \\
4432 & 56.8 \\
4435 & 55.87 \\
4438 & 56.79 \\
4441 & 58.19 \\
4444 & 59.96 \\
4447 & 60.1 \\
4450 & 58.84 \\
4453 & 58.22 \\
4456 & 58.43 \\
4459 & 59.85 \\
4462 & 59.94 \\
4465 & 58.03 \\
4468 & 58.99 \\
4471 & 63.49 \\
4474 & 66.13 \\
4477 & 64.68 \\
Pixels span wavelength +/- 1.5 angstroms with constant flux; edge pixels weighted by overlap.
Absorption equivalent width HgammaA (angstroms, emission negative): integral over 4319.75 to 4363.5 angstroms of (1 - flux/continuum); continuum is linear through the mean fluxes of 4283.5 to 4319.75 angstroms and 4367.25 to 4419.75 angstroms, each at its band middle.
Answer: -4.8 angstroms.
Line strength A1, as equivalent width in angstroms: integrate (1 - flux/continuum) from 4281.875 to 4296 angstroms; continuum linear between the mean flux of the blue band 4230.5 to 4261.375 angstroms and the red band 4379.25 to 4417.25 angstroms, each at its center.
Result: 1.26 angstroms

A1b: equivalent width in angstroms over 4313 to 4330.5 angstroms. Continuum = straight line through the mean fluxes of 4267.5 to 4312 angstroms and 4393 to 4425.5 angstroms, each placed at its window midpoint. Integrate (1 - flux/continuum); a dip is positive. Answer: 0.5 angstroms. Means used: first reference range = 61.8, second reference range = 62.4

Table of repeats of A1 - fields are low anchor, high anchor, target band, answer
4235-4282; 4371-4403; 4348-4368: -0.2 angstroms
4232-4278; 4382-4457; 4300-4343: -1.3 angstroms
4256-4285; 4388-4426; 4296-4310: 0.4 angstroms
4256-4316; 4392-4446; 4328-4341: -2.1 angstroms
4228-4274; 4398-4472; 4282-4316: 2.1 angstroms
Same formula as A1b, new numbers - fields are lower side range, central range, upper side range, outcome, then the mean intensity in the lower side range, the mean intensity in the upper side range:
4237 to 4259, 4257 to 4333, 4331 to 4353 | 9.01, 68.3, 72.2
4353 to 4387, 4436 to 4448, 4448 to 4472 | 0.24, 61.3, 59.4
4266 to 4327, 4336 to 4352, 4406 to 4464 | -3.85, 61.6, 59.8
